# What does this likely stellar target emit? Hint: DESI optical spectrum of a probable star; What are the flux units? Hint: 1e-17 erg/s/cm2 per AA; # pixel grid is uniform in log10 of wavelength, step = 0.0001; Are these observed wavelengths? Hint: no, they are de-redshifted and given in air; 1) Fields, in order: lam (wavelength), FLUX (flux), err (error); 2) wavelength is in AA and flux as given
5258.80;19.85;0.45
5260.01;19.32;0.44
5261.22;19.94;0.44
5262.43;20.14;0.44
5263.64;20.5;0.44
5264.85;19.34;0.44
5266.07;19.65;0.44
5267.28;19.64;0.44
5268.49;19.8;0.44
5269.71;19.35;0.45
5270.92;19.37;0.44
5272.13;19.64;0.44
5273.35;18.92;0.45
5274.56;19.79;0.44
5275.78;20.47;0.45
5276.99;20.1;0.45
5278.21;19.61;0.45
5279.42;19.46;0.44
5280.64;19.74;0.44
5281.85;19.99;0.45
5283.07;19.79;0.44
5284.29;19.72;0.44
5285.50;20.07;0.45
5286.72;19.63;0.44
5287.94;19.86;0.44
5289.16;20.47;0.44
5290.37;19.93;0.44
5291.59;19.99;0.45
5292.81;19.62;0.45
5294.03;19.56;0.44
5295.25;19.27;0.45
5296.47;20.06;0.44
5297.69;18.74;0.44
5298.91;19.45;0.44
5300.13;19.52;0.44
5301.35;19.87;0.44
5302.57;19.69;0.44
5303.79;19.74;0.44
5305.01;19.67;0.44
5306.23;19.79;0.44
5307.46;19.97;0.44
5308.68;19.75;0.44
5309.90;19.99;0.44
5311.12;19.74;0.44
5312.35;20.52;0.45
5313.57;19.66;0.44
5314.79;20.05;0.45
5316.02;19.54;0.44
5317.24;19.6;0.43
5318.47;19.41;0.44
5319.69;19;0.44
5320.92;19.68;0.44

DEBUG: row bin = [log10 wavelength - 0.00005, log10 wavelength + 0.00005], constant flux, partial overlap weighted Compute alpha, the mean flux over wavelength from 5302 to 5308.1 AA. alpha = 19.8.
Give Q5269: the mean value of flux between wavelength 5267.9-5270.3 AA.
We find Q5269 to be 19.5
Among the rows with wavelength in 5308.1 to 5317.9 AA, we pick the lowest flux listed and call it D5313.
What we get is 19.54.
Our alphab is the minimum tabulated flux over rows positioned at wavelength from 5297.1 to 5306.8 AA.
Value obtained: 18.74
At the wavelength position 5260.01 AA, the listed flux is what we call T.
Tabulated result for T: 19.32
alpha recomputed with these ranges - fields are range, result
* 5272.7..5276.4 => 19.7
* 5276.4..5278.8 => 19.8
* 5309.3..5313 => 20.1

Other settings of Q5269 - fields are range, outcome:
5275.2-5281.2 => 19.9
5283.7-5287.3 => 19.8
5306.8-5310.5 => 19.9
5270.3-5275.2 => 19.4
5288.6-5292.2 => 20.2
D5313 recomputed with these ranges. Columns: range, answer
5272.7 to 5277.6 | 18.92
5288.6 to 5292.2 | 19.93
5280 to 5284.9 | 19.72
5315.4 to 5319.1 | 19.41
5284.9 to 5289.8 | 19.63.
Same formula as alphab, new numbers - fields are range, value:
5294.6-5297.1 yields 19.27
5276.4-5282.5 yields 19.46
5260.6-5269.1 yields 19.34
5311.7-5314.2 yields 19.66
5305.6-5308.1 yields 19.79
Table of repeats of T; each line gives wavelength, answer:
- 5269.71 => 19.35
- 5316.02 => 19.54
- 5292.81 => 19.62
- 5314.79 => 20.05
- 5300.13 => 19.52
